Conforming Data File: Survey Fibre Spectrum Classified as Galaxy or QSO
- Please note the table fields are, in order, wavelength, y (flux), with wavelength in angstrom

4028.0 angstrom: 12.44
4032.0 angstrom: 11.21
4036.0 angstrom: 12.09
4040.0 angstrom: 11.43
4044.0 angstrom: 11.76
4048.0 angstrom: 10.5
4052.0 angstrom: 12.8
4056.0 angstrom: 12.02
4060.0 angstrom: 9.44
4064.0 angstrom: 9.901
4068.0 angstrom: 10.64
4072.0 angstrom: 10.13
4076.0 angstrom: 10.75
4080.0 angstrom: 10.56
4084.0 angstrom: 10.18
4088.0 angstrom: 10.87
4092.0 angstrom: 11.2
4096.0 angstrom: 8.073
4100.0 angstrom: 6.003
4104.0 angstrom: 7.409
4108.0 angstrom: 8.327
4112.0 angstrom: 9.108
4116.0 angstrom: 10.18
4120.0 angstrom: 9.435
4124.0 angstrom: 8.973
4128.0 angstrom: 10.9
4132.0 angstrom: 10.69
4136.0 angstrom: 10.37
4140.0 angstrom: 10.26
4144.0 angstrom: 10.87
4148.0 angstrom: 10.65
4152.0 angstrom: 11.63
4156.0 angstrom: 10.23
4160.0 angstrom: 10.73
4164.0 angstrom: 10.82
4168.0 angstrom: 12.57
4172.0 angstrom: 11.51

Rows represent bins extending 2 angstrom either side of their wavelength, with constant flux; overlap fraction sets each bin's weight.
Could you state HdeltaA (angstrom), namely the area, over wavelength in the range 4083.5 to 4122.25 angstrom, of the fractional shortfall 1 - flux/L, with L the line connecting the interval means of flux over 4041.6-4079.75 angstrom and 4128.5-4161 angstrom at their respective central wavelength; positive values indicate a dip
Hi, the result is 6.3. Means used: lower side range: 10.9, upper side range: 10.7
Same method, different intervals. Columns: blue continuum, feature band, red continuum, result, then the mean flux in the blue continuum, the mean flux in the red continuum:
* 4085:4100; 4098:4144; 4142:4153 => 4.5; 9.52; 11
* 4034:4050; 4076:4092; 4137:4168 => 0.8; 11.4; 10.8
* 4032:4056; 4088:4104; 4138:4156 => 3.8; 11.7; 10.8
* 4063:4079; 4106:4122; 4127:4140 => 1.9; 10.4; 10.6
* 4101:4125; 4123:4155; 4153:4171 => -1.8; 8.78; 11.1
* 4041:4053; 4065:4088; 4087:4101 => -1.0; 11.6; 9.12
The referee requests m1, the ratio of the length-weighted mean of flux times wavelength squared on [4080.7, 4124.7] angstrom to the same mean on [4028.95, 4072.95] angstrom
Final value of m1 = 0.84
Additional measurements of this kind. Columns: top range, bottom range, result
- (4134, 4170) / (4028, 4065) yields 1.01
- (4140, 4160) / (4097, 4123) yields 1.30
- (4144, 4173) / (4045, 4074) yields 1.08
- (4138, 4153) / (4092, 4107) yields 1.42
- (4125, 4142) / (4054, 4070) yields 1.03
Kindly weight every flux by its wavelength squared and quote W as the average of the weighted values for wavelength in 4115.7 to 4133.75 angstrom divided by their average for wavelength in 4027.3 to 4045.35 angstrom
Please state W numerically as 0.89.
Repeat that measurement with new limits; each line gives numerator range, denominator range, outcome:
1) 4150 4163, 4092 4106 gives 1.44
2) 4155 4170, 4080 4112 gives 1.28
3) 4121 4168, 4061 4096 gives 1.06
